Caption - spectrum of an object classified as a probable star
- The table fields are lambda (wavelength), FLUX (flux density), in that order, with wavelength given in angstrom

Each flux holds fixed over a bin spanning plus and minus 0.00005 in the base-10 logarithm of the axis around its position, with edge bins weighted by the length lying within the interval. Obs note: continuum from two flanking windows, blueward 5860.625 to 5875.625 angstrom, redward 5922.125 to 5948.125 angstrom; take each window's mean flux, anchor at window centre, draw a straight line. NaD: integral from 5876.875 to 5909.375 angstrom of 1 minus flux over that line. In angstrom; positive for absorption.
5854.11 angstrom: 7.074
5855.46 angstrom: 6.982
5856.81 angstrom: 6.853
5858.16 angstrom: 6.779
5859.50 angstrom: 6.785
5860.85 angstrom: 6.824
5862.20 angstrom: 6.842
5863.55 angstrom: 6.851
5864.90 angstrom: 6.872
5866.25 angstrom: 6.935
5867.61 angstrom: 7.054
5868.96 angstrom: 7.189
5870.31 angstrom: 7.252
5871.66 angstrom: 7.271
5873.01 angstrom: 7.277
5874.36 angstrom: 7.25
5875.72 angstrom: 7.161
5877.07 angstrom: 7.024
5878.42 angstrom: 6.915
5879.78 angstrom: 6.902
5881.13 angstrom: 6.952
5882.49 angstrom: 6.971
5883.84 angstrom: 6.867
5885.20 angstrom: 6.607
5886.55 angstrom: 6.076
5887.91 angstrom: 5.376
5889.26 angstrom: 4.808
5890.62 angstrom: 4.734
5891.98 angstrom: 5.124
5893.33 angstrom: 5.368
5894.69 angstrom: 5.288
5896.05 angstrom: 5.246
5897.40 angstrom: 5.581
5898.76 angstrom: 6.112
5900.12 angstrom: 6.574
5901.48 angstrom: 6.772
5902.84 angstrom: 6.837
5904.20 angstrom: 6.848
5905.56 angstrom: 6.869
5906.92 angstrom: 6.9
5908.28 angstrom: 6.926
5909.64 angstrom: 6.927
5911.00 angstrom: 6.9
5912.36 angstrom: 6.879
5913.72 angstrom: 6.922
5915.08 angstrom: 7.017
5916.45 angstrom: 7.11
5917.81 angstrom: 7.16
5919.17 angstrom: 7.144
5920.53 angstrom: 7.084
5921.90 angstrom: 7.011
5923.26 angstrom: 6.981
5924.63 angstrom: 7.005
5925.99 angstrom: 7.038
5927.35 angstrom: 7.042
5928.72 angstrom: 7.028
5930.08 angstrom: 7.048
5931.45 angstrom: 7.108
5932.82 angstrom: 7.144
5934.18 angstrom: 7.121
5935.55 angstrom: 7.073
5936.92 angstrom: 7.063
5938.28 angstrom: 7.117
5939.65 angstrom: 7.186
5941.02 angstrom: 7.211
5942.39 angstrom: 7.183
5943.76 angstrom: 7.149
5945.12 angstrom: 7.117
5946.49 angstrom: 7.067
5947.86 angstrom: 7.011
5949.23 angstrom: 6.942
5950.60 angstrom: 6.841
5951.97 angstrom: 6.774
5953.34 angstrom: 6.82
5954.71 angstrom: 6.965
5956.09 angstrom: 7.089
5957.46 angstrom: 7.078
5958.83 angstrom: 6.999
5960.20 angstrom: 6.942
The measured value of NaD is 3.9 angstrom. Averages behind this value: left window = 7.06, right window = 7.09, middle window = 6.23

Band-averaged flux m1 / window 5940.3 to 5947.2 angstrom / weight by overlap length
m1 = 7.15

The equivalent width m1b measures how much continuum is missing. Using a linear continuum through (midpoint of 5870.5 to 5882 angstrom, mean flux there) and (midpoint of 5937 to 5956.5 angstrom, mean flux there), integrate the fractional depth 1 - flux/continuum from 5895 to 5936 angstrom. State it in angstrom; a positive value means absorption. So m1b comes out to 1.33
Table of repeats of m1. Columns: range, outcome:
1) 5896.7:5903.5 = 6.37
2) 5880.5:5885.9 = 6.84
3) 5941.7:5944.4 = 7.16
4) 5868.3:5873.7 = 7.26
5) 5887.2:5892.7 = 5.02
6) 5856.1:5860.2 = 6.82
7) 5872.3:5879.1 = 7.13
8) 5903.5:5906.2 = 6.86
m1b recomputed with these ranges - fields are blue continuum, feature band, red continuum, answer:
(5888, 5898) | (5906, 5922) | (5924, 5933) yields -1.82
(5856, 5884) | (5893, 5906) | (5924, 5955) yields 1.59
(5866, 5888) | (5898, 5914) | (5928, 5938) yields 0.52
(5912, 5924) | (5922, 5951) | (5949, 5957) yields -0.44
